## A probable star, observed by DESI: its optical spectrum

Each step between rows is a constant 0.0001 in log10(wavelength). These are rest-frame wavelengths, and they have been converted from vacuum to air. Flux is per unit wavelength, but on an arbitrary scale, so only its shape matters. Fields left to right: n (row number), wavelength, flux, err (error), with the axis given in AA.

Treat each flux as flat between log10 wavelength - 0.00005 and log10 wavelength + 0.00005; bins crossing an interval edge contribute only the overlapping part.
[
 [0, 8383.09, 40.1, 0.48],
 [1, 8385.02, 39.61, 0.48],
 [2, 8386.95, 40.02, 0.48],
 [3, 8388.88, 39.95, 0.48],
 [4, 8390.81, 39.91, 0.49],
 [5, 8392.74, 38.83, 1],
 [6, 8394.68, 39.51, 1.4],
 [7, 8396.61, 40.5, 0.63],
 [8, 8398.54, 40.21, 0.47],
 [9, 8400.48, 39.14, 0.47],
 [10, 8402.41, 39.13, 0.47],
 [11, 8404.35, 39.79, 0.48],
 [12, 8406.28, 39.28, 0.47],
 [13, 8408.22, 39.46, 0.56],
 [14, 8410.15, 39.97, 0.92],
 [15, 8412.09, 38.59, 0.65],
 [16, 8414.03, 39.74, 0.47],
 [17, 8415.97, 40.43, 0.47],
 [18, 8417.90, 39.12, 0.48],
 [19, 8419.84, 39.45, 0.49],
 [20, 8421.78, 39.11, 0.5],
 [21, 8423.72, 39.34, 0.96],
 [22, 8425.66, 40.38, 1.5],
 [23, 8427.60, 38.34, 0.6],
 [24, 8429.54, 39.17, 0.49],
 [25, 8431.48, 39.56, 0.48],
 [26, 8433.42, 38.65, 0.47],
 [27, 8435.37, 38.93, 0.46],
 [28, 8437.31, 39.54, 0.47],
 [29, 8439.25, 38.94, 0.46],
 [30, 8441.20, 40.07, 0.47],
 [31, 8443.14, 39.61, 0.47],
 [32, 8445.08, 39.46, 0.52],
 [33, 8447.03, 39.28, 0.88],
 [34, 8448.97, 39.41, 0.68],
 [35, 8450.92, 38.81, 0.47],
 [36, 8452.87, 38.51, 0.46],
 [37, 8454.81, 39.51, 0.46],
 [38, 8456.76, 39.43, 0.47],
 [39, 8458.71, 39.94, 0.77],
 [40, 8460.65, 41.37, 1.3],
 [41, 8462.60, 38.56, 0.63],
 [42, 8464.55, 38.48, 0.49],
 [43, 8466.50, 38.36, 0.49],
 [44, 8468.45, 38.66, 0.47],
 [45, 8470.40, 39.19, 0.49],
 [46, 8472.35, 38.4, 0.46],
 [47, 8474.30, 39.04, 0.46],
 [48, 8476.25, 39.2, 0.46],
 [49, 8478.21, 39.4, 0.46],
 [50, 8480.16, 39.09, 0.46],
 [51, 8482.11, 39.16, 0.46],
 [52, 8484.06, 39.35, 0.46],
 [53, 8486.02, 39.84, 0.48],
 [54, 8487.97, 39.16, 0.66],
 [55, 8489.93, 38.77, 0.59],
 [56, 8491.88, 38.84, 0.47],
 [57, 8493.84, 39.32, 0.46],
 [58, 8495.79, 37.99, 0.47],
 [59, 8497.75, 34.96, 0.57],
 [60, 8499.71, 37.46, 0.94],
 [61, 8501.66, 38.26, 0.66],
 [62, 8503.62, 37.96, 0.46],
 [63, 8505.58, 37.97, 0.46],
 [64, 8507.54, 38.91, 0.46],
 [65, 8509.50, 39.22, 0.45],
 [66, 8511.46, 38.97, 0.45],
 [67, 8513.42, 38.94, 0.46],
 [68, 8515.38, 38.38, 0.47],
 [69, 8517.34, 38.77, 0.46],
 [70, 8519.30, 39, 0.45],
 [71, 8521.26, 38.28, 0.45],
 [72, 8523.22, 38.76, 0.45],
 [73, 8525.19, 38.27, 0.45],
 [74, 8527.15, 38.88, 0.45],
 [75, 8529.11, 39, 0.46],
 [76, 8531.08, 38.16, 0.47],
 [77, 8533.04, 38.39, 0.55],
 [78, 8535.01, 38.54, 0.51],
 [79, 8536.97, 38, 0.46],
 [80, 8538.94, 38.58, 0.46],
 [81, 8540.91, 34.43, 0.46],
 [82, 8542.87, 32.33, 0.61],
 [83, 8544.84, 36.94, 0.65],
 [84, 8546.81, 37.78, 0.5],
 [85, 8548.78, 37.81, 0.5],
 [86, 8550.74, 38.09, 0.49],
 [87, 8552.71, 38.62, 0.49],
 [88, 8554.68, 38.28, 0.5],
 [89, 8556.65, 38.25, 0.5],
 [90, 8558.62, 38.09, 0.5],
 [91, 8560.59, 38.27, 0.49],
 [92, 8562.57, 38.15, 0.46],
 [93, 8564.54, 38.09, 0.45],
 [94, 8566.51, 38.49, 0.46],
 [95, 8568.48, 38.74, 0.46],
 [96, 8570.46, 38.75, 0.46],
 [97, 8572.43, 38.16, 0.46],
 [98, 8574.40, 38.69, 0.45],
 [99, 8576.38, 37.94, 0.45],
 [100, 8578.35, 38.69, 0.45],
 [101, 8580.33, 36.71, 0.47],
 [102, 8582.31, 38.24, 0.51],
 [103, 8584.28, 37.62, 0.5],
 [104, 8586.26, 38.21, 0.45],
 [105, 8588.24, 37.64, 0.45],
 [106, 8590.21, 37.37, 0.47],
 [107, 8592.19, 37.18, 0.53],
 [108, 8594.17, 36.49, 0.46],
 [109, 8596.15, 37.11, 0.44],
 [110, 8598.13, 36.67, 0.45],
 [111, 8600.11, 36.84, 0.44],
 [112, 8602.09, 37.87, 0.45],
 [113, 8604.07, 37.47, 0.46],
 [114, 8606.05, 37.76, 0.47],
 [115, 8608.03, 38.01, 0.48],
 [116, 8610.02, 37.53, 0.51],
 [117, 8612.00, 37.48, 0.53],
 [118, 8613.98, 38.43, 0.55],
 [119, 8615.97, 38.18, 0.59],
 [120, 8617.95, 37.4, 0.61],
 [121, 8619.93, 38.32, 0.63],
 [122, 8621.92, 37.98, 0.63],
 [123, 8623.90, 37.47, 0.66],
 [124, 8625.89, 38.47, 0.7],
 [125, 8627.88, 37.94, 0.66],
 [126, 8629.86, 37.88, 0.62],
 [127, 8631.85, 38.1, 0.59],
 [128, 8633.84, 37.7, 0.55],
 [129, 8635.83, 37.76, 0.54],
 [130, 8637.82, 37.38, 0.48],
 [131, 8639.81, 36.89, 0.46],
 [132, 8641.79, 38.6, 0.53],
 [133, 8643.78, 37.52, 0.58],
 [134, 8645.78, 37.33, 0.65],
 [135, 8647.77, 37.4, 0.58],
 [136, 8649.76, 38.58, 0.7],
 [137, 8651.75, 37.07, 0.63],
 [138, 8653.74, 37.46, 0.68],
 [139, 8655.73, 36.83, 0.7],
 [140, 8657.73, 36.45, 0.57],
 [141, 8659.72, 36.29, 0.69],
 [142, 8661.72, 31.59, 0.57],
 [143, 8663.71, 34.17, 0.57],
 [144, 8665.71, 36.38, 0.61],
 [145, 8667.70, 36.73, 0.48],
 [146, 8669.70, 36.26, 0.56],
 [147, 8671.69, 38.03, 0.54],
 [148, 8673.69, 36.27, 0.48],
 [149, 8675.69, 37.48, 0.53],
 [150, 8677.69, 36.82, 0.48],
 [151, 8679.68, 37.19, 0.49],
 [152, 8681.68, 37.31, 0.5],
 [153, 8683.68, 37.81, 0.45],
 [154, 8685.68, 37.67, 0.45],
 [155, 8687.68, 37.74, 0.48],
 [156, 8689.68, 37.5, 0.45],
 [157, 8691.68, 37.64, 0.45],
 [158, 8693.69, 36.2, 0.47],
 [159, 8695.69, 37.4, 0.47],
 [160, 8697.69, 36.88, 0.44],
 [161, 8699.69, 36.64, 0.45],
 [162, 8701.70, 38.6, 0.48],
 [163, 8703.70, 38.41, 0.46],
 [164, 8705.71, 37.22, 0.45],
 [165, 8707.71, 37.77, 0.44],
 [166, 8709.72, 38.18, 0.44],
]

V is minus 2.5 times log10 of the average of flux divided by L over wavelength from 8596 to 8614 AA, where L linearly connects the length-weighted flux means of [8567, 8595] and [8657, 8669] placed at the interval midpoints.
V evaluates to -0.01 mag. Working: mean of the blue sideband 37.9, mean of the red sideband 35.3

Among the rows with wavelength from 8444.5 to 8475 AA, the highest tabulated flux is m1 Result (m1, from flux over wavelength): 41.37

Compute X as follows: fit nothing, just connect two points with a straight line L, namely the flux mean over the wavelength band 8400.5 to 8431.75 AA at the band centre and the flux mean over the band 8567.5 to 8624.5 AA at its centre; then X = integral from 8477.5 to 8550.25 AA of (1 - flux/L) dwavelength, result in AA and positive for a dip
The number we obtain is 0.6 AA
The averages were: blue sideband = 39.4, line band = 38.2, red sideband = 37.8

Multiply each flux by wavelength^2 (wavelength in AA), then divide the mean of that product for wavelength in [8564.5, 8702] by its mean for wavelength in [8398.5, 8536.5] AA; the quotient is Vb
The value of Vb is 1.00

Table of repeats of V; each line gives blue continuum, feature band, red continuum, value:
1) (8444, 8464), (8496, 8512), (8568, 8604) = 0.024 mag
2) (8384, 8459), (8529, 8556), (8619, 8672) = 0.021 mag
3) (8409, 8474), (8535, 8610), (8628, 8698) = 0.009 mag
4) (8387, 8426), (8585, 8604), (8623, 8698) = 0.014 mag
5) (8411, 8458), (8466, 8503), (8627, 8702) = 0.005 mag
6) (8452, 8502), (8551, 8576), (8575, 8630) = -0.009 mag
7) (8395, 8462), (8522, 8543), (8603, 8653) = 0.023 mag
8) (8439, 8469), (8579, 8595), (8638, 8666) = 0.001 mag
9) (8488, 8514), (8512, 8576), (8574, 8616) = -0.002 mag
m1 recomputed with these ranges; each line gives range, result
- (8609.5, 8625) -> 38.43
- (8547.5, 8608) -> 38.75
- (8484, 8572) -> 39.84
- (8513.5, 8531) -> 39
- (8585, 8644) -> 38.6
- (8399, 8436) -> 40.43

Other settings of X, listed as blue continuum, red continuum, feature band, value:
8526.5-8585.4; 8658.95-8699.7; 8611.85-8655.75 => -0.8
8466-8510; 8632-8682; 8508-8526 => -0.2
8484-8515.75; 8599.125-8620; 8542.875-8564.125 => 0.2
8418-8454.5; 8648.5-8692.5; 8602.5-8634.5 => -0.5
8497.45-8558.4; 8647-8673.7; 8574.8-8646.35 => -1.3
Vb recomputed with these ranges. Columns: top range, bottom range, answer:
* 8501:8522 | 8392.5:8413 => 1.00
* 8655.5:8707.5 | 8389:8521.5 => 0.99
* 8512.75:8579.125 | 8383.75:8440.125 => 1.00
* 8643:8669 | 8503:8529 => 0.97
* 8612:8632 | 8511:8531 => 1.01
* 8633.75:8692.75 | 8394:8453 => 0.99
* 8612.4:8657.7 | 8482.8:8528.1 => 1.01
